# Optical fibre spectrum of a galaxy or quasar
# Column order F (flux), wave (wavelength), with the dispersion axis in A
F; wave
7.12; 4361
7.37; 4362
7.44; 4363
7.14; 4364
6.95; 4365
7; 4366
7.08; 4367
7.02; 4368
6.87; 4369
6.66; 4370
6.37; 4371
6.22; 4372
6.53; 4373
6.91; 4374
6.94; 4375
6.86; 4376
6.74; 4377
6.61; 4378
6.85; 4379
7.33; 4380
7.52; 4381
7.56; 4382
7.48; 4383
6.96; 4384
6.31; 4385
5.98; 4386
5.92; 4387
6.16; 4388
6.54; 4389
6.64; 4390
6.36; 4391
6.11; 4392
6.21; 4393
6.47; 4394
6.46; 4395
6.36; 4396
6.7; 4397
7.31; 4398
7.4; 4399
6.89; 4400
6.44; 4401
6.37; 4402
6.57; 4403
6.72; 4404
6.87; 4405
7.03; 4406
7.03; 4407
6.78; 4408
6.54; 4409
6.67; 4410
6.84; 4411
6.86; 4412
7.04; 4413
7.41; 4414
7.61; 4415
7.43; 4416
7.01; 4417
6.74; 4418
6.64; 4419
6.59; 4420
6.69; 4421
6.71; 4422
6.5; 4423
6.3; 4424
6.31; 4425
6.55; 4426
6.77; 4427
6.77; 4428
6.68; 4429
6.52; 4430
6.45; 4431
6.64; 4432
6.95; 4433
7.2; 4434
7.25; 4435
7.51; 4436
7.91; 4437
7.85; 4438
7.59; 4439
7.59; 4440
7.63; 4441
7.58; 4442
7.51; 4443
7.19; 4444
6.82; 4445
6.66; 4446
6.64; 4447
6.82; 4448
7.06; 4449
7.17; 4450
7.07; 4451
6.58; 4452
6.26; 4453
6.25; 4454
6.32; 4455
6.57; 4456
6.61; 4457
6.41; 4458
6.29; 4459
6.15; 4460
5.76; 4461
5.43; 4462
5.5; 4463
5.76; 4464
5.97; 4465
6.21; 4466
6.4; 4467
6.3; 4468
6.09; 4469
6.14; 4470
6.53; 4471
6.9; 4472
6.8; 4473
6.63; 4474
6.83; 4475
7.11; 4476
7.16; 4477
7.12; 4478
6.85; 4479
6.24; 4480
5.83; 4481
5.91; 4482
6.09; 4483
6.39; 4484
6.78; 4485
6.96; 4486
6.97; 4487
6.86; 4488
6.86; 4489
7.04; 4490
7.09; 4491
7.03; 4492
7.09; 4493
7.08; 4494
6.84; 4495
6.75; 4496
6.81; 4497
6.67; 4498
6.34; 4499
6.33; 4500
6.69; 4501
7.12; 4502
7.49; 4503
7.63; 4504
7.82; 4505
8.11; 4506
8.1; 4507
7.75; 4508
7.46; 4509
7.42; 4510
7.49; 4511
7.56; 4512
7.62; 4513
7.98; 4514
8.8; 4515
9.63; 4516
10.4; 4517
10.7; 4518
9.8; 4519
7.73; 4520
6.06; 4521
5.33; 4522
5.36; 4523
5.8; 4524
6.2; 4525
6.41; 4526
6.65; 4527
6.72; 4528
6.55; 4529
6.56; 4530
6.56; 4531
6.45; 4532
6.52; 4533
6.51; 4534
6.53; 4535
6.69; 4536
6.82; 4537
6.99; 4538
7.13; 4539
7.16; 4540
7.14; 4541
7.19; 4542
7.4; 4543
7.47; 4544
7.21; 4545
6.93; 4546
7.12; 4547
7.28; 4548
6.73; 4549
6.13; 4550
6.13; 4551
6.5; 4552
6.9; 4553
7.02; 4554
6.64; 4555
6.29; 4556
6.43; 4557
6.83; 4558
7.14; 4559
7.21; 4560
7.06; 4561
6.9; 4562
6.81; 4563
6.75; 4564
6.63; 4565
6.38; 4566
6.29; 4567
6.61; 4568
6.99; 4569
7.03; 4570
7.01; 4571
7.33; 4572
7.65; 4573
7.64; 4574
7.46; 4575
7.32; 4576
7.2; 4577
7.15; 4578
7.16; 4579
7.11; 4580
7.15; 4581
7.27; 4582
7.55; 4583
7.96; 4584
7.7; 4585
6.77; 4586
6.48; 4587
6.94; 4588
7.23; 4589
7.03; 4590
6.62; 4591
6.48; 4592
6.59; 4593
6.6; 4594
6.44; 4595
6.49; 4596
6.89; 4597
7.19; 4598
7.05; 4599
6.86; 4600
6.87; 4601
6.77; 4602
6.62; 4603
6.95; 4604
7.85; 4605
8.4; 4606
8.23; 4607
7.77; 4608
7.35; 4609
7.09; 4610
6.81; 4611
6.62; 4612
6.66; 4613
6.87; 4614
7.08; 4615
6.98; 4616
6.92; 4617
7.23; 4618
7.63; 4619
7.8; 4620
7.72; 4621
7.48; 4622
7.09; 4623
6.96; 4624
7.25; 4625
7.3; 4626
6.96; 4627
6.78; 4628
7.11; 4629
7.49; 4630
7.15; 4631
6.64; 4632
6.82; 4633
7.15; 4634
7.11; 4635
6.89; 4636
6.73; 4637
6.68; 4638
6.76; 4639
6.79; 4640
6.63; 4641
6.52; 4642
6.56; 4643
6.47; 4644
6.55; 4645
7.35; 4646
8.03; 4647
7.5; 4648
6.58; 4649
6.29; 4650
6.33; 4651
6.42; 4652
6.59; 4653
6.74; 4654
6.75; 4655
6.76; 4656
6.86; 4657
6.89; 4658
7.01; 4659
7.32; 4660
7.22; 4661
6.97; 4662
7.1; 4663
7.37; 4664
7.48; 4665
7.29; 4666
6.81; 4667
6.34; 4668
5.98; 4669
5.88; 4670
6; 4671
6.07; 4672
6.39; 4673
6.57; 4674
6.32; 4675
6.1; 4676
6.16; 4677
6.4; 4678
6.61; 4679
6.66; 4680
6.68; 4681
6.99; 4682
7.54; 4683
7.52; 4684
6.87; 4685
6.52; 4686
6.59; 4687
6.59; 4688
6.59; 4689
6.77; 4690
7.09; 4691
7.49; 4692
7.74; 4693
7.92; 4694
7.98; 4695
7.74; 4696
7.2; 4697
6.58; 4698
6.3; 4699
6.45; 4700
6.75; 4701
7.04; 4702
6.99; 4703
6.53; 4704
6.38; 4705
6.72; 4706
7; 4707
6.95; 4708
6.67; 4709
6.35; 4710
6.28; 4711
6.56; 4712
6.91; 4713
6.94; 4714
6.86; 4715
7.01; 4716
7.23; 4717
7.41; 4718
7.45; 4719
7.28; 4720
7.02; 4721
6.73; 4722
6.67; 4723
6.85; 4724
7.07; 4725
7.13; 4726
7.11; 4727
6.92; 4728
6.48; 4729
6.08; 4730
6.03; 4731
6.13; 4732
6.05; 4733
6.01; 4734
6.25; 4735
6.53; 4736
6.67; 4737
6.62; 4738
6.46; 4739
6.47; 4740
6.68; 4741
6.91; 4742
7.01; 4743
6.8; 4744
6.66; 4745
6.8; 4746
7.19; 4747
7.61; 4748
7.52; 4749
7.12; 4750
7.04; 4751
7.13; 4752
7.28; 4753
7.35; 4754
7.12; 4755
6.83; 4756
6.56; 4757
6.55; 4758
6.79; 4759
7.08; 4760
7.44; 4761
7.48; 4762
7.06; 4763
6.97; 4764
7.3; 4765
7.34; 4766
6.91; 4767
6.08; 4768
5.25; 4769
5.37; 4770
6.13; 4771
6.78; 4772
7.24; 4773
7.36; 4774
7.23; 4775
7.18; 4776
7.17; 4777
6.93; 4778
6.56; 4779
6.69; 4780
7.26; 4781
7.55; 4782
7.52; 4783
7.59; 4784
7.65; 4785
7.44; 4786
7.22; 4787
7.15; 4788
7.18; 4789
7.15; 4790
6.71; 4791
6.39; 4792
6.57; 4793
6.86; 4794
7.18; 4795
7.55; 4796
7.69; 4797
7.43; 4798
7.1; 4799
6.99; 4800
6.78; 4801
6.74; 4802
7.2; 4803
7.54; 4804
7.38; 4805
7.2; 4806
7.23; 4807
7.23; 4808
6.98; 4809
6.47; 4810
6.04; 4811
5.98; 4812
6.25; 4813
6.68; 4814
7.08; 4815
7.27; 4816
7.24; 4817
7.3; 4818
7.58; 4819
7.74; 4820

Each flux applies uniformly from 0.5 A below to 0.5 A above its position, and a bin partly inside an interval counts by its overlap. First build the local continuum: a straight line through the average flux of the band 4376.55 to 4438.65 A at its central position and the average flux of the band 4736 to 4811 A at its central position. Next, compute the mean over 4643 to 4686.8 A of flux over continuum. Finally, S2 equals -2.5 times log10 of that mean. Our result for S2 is 0.03 mag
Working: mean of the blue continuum 6.8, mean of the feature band 6.75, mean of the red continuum 6.99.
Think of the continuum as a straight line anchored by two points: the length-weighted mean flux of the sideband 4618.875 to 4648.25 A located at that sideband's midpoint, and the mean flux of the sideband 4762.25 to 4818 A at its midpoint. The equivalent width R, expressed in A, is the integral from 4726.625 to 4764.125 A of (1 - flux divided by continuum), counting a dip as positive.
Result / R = 1.0 A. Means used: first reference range 7.05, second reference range 6.97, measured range 6.81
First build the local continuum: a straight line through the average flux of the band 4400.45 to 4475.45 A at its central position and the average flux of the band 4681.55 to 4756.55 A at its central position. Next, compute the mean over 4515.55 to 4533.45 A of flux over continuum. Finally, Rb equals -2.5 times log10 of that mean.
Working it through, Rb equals -0.064 mag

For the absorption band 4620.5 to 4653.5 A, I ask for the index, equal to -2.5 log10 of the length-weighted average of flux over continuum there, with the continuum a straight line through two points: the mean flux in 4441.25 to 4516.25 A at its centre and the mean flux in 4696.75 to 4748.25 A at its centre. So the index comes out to -0.02 mag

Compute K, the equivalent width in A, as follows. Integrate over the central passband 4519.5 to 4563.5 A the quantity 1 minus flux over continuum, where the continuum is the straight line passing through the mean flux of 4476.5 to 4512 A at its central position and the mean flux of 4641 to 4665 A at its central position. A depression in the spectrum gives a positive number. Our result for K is 1.6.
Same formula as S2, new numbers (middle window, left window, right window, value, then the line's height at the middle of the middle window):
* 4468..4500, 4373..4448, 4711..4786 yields 0.03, 6.86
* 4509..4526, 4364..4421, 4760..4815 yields -0.13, 6.84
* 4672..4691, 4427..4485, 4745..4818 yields 0.04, 6.9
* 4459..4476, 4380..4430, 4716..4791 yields 0.09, 6.76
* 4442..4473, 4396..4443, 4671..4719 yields 0.07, 6.93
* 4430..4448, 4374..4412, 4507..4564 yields -0.05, 6.85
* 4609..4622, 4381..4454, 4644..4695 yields -0.05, 6.83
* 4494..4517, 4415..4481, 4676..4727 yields -0.12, 6.76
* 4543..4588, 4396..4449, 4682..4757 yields -0.01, 6.91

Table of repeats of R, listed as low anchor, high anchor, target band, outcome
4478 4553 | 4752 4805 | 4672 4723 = 1.2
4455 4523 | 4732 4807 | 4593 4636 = -0.9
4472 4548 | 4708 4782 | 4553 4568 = 0.6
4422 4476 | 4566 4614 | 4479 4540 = -2.0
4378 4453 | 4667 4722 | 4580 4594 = -0.5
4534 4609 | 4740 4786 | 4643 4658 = 0.4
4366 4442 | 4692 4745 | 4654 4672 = 0.0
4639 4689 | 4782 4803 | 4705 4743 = 1.2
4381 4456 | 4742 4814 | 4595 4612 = -0.6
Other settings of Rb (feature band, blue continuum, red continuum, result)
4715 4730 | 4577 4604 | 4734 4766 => -0.01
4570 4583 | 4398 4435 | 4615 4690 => -0.07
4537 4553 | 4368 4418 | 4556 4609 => 0.01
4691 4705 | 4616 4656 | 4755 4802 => -0.02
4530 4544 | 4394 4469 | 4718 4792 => -0.01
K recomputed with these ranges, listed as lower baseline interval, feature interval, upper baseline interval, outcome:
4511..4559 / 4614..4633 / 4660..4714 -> -0.7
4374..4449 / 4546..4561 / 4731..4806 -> 0.3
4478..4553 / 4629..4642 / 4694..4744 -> 0.0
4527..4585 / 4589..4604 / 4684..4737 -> 0.3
